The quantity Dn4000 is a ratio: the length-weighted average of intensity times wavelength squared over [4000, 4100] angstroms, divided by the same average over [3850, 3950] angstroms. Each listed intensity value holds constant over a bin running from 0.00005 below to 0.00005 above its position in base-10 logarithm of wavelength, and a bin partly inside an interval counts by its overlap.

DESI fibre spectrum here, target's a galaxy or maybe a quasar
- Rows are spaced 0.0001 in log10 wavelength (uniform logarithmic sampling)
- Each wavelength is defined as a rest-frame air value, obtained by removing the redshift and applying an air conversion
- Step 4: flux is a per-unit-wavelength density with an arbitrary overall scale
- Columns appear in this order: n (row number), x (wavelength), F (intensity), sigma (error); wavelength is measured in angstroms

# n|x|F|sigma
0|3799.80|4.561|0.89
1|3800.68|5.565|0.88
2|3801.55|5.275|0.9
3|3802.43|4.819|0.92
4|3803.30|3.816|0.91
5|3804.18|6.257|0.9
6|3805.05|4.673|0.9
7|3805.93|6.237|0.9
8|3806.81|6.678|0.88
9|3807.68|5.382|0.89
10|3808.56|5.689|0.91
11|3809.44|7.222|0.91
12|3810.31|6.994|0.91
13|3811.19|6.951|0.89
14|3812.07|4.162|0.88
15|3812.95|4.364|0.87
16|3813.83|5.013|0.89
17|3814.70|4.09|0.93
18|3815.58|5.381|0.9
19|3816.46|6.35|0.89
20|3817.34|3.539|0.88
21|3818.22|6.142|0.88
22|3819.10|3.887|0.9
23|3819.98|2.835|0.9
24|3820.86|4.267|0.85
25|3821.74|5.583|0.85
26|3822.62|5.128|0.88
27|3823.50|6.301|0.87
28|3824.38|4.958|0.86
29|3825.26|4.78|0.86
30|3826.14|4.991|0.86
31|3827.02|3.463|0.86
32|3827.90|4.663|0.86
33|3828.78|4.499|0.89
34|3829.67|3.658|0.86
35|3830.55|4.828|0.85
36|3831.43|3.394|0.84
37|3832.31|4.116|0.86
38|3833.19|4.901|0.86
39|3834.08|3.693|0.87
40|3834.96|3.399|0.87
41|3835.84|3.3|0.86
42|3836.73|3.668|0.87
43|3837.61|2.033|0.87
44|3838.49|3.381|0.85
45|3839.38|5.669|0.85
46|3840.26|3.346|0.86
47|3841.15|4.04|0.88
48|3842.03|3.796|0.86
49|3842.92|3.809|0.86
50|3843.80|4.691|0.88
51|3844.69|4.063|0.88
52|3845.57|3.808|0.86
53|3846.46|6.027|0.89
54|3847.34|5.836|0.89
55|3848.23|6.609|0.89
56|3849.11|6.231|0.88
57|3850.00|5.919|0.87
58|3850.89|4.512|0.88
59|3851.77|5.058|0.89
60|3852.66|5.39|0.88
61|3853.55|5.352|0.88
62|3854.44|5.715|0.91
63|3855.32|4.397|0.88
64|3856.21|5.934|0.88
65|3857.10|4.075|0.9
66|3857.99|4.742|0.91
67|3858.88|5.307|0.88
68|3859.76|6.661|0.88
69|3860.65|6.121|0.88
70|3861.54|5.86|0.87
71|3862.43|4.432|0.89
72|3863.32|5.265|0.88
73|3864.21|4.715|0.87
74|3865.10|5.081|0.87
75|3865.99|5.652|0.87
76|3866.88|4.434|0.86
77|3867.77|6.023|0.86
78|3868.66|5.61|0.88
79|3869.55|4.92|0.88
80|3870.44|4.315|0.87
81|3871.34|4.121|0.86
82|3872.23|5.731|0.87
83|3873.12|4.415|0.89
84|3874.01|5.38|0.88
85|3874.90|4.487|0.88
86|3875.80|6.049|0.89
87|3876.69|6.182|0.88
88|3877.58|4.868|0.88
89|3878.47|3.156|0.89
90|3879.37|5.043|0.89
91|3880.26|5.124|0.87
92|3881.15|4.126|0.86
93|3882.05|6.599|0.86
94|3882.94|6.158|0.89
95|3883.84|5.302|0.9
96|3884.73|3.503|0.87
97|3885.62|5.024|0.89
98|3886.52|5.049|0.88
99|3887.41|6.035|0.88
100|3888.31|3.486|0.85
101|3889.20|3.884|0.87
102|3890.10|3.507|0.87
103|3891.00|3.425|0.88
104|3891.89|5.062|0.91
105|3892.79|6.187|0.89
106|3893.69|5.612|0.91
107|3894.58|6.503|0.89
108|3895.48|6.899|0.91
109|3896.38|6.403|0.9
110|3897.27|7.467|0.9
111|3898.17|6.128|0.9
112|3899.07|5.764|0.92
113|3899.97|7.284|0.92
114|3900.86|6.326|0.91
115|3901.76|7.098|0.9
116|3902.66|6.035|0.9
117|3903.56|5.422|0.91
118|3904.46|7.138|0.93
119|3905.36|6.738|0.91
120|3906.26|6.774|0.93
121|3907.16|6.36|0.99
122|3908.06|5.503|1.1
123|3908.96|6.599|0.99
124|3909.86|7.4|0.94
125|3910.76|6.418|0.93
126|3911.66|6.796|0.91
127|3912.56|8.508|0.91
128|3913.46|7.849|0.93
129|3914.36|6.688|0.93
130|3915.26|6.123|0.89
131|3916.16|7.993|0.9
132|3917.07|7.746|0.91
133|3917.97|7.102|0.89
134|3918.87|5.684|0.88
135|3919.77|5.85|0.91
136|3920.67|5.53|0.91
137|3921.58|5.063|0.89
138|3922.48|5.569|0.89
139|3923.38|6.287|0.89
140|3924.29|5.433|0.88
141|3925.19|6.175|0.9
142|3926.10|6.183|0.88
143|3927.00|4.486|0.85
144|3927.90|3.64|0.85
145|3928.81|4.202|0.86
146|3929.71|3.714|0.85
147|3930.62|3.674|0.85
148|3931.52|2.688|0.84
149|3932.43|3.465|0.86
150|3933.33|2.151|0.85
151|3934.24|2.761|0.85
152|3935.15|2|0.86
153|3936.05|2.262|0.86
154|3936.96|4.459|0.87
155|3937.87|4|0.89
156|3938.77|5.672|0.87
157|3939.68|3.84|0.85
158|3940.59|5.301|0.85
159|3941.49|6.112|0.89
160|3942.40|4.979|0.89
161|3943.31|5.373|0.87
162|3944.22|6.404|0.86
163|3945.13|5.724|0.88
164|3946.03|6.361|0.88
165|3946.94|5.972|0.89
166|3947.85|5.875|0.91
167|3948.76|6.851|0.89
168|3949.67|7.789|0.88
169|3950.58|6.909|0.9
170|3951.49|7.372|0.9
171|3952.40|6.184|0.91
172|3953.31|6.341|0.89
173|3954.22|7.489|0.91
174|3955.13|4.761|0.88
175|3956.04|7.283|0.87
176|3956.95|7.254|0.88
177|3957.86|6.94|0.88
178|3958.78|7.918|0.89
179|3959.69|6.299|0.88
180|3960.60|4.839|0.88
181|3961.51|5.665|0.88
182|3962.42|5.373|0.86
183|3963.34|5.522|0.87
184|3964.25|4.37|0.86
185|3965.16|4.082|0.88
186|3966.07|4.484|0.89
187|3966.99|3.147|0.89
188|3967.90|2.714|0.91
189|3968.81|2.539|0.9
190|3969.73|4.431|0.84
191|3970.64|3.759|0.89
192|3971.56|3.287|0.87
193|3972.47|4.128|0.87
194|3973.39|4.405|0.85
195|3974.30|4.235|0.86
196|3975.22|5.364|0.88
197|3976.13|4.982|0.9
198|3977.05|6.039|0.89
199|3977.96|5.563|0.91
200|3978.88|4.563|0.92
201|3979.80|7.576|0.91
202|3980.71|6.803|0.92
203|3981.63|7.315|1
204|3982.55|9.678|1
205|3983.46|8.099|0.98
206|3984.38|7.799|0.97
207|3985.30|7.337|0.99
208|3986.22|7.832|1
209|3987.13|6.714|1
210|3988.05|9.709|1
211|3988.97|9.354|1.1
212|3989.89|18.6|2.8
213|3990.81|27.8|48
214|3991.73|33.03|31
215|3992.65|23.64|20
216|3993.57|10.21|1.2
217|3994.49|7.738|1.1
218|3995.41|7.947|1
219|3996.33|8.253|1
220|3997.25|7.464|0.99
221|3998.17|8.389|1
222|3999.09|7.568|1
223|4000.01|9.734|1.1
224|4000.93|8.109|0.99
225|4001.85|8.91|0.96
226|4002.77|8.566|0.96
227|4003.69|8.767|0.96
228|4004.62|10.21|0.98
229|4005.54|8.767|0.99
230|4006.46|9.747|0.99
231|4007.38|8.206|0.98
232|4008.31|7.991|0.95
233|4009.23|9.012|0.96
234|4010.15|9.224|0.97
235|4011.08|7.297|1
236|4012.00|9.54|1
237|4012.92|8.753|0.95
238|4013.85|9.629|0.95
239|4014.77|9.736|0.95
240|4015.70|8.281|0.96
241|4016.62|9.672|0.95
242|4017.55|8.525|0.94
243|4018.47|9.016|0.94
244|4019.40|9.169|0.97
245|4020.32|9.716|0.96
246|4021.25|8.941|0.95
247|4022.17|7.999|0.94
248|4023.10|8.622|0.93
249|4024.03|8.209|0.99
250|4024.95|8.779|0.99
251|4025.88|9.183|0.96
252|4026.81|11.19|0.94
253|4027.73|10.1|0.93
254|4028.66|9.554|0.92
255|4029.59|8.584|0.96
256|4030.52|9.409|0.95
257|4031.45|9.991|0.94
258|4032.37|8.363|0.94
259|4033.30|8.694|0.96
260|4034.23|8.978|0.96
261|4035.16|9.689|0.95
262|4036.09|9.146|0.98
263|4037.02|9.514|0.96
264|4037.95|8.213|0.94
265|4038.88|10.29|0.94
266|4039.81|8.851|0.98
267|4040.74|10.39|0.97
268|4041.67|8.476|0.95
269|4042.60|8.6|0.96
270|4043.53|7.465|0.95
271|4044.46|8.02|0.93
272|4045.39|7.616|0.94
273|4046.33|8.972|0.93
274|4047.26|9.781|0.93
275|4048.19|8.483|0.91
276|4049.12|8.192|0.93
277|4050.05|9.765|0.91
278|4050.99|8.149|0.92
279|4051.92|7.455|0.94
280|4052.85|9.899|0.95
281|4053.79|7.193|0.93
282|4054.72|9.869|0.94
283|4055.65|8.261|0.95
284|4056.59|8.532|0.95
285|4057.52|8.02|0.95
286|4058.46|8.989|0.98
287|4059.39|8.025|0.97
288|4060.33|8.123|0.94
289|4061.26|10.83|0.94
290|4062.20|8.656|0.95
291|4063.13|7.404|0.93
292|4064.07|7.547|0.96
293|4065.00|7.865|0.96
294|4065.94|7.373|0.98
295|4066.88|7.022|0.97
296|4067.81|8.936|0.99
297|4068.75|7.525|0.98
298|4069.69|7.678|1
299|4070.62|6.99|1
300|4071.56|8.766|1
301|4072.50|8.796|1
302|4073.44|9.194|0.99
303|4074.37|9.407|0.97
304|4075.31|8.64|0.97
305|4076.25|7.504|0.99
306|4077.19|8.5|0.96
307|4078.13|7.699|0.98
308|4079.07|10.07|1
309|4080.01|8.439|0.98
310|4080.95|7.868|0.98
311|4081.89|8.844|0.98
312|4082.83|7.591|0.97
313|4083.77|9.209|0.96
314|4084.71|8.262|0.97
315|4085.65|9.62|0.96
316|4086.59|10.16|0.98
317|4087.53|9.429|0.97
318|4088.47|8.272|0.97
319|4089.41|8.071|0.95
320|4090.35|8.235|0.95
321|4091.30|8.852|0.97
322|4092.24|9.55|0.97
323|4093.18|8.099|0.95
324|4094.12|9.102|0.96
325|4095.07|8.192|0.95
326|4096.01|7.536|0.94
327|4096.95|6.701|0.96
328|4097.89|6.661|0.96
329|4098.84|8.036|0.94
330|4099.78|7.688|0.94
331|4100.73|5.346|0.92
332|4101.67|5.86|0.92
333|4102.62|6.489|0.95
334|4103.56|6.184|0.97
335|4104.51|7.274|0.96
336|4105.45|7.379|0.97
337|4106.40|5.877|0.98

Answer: 1.73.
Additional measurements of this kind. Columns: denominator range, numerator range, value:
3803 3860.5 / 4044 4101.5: 1.94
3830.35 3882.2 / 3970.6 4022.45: 2.04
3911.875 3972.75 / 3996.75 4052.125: 1.74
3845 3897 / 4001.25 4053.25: 1.87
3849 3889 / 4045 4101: 1.81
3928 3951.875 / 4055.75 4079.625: 1.84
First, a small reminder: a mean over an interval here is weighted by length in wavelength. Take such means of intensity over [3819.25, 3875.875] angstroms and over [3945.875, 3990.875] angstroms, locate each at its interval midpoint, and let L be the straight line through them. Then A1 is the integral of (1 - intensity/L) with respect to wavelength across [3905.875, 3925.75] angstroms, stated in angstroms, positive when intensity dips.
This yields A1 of -2.6 angstroms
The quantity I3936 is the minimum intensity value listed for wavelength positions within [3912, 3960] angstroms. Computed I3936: 2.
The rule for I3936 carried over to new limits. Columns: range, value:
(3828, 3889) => 2.033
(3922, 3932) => 2.688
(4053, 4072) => 6.99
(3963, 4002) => 2.539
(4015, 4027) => 7.999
